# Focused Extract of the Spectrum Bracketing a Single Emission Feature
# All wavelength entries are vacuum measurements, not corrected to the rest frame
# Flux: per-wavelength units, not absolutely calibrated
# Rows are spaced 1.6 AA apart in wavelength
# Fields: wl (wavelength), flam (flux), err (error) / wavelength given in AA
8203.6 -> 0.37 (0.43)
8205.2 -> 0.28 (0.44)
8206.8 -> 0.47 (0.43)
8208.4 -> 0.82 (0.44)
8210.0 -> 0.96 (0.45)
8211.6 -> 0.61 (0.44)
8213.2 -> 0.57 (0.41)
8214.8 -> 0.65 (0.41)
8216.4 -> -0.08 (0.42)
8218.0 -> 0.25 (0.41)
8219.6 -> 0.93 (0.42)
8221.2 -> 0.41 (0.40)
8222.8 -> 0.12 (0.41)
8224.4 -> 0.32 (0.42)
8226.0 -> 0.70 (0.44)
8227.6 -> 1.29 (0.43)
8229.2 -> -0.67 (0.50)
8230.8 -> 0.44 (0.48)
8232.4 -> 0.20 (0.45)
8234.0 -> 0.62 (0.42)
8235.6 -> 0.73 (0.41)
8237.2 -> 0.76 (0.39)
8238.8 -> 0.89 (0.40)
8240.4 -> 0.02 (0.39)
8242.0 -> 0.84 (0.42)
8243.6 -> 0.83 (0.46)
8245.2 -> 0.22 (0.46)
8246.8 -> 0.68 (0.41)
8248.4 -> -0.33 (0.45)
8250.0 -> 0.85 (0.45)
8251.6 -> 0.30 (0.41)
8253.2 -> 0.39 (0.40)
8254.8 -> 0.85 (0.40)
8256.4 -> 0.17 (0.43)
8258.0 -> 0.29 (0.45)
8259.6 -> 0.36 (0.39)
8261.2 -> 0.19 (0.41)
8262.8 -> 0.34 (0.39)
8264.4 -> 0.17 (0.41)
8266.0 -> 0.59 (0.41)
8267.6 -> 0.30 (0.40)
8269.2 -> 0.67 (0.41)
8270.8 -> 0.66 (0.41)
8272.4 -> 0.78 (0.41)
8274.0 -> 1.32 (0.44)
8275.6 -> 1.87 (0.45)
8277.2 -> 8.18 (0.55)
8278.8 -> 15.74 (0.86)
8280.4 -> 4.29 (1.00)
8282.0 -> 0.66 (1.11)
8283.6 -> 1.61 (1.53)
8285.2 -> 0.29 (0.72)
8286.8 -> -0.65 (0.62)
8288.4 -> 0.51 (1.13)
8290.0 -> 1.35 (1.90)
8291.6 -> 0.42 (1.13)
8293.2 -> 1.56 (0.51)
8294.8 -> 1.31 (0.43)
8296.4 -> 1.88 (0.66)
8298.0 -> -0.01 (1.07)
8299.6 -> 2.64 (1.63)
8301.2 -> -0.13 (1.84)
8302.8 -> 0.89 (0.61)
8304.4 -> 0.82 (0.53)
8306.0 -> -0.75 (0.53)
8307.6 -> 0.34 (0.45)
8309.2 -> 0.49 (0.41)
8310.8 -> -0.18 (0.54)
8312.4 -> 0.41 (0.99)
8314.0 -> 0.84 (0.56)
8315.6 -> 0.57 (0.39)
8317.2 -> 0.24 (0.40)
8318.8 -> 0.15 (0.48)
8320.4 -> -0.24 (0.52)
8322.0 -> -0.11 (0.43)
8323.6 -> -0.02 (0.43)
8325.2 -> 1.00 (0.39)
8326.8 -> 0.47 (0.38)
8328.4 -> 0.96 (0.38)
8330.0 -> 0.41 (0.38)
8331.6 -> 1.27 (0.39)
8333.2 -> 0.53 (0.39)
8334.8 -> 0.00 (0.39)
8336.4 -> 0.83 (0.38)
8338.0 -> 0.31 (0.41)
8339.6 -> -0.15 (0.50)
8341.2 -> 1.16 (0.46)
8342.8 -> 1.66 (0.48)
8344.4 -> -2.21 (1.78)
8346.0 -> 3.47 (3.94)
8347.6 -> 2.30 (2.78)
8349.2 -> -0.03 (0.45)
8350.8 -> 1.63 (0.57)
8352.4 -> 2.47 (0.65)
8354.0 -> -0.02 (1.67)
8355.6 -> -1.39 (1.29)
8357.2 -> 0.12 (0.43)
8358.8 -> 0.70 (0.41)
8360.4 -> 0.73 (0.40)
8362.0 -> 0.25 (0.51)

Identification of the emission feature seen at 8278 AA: [O III] 5007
